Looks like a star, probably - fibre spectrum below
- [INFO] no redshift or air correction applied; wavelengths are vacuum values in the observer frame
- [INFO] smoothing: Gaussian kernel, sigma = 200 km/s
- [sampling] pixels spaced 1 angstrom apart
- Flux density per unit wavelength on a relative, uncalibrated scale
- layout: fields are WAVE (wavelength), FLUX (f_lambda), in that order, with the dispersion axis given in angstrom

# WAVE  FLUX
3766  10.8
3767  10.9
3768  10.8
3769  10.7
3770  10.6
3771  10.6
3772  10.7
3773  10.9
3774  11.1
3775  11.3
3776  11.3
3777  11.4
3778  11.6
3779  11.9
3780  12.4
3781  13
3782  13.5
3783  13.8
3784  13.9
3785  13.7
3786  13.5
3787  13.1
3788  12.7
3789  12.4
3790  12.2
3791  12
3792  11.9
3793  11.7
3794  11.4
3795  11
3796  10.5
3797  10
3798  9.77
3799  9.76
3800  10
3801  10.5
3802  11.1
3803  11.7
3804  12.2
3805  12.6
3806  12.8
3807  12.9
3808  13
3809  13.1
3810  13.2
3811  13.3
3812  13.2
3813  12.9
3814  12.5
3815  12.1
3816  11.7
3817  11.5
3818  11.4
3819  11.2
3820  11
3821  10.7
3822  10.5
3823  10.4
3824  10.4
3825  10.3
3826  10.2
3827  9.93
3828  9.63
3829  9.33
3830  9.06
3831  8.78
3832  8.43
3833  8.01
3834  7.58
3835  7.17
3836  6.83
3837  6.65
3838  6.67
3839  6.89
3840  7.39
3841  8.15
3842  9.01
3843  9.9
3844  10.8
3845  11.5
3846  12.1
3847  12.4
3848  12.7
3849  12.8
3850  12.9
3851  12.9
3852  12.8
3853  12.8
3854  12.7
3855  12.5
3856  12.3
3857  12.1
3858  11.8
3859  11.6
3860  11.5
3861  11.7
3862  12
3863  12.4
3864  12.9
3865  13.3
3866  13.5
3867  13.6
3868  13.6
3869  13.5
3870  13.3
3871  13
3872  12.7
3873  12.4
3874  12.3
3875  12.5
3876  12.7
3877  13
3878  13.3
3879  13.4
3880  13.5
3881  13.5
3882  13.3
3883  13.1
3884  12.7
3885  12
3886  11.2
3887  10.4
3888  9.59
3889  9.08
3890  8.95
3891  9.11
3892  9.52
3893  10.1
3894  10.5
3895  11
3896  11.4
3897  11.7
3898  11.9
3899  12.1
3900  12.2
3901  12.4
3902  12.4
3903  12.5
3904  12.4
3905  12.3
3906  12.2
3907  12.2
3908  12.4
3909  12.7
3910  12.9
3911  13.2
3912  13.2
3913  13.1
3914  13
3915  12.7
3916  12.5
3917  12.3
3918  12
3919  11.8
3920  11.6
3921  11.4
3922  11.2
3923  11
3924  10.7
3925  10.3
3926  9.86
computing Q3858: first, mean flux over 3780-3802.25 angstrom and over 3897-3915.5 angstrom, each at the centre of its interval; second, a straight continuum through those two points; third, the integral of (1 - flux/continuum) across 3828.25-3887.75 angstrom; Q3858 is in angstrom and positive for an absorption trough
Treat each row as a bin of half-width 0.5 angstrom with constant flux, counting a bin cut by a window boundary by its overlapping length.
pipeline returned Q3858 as 4.29 angstrom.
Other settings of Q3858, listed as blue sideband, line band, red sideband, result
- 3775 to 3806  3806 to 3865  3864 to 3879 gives 7.5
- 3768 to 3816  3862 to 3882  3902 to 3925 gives -1.6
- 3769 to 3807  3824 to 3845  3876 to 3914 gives 5.6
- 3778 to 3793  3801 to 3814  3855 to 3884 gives 0.2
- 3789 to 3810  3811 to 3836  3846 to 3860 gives 3.4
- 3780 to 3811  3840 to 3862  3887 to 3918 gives 0.4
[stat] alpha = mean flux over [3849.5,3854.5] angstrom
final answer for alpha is 12.8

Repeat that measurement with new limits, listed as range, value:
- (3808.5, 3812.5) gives 13.2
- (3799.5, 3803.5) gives 10.8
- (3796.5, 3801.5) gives 10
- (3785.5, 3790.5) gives 12.8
